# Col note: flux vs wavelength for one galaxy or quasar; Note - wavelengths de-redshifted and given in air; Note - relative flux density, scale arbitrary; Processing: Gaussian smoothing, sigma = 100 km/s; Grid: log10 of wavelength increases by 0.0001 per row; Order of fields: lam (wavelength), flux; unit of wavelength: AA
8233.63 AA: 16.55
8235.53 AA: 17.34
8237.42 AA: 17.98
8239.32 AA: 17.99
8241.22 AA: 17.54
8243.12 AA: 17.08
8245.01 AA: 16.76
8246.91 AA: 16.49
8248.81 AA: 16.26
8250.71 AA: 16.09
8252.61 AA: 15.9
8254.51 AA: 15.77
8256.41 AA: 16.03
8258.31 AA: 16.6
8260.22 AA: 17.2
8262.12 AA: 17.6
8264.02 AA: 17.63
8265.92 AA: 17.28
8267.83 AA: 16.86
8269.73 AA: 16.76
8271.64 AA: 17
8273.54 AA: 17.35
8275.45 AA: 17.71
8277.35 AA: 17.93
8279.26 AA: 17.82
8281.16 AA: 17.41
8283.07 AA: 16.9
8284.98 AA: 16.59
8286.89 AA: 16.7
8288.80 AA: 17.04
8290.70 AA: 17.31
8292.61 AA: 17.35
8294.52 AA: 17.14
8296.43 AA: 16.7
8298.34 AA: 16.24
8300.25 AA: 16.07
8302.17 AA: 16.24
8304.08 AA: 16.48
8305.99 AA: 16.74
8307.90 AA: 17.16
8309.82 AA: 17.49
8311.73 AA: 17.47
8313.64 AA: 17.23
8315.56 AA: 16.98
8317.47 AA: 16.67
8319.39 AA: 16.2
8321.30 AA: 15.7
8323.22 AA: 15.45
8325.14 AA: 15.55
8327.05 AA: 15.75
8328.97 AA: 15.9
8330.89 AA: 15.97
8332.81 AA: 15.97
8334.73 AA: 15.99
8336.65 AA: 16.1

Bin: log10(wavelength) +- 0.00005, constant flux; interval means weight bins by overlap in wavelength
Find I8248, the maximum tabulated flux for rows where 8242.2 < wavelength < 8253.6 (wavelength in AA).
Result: 17.08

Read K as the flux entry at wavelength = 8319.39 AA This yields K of 16.2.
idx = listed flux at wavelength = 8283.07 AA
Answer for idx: 16.9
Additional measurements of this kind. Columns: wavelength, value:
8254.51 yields 15.77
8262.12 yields 17.6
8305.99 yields 16.74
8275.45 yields 17.71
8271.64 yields 17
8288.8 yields 17.04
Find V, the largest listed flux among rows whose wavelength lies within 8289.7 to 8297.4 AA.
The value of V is 17.35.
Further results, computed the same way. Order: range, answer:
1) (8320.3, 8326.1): 15.7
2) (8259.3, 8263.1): 17.6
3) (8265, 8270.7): 17.28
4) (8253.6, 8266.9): 17.63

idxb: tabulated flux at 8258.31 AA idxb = 16.6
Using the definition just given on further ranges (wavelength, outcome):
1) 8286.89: 16.7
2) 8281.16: 17.41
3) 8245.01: 16.76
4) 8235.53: 17.34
